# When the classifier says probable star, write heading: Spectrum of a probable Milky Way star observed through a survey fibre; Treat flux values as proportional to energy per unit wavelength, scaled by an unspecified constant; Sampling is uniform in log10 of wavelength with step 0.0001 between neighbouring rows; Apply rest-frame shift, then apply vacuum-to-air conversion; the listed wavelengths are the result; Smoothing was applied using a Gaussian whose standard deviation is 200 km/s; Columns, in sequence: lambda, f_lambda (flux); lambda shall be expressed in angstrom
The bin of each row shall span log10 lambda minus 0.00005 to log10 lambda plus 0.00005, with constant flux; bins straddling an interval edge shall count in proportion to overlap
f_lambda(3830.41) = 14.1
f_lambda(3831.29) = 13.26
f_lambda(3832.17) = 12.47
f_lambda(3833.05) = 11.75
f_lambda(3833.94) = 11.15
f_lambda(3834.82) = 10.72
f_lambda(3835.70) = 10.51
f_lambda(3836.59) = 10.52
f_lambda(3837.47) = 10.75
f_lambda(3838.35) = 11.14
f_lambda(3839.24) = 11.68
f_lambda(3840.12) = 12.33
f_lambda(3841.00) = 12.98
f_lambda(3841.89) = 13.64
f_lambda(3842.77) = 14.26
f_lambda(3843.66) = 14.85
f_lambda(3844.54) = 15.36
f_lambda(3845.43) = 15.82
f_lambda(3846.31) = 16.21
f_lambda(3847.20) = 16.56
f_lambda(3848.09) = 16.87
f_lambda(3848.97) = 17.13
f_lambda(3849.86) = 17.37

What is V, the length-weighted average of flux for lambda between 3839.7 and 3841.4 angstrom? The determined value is 12.7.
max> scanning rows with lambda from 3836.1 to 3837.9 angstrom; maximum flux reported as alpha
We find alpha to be 10.75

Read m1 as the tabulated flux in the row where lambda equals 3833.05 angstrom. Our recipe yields 11.75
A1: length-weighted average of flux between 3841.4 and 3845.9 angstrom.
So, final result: 14.8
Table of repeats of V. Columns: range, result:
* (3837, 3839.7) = 11.2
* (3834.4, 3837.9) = 10.6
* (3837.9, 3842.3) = 12.3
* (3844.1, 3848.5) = 16.1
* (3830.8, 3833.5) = 12.5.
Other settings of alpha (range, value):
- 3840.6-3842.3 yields 13.64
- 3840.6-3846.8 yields 16.21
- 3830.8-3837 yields 13.26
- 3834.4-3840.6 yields 12.33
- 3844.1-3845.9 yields 15.82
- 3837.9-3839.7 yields 11.68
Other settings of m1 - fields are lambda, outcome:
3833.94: 11.15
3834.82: 10.72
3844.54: 15.36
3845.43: 15.82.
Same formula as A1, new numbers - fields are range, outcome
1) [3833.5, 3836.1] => 10.8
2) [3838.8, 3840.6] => 12.1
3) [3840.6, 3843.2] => 13.6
